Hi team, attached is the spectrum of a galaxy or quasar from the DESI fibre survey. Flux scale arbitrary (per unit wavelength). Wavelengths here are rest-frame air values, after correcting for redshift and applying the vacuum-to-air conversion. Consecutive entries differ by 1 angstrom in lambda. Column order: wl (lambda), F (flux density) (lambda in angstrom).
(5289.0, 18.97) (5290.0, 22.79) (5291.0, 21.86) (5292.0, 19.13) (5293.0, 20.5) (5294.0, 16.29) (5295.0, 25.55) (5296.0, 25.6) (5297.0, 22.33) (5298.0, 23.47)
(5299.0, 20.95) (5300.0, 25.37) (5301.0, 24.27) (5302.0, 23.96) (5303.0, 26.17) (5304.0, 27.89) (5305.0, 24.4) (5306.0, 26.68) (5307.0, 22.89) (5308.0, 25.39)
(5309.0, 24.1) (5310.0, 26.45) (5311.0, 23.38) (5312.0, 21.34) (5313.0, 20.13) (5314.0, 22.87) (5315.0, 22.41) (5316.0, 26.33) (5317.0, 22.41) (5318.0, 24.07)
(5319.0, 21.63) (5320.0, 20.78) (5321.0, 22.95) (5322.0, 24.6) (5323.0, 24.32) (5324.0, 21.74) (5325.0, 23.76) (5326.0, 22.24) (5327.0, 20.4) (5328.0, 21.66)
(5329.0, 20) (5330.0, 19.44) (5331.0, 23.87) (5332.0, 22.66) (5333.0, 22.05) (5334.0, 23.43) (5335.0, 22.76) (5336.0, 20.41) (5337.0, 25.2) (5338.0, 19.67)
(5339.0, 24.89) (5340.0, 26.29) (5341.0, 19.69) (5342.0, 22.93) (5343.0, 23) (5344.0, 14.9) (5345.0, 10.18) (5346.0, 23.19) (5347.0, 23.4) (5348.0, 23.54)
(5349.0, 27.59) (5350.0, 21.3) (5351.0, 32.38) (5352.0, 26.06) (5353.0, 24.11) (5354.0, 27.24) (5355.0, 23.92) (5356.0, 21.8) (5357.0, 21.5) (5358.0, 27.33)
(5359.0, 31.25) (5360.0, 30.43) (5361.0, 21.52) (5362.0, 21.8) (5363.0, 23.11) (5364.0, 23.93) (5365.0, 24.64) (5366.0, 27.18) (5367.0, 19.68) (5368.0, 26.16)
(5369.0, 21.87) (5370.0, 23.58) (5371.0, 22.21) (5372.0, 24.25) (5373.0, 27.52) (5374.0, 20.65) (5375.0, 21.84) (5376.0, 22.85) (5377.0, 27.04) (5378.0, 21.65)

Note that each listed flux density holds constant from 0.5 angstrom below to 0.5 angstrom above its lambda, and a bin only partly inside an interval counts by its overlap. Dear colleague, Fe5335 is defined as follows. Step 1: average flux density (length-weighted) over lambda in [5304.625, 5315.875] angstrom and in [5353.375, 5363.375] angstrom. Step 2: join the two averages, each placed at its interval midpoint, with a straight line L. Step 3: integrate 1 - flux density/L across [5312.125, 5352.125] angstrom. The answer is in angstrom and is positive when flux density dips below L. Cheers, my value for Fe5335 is 3.0 angstrom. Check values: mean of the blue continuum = 23.7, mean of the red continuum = 25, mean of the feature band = 22.5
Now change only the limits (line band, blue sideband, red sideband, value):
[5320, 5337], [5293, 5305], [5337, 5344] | 0.33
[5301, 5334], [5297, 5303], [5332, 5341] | 0.12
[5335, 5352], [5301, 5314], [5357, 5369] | 1.49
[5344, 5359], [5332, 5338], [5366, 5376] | -0.60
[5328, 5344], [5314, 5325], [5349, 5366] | 1.27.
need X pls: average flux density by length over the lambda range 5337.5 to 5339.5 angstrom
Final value 22.3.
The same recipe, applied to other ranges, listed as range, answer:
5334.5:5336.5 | 21.6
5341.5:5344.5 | 20.3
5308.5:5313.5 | 23.1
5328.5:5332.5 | 21.5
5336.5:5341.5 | 23.1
